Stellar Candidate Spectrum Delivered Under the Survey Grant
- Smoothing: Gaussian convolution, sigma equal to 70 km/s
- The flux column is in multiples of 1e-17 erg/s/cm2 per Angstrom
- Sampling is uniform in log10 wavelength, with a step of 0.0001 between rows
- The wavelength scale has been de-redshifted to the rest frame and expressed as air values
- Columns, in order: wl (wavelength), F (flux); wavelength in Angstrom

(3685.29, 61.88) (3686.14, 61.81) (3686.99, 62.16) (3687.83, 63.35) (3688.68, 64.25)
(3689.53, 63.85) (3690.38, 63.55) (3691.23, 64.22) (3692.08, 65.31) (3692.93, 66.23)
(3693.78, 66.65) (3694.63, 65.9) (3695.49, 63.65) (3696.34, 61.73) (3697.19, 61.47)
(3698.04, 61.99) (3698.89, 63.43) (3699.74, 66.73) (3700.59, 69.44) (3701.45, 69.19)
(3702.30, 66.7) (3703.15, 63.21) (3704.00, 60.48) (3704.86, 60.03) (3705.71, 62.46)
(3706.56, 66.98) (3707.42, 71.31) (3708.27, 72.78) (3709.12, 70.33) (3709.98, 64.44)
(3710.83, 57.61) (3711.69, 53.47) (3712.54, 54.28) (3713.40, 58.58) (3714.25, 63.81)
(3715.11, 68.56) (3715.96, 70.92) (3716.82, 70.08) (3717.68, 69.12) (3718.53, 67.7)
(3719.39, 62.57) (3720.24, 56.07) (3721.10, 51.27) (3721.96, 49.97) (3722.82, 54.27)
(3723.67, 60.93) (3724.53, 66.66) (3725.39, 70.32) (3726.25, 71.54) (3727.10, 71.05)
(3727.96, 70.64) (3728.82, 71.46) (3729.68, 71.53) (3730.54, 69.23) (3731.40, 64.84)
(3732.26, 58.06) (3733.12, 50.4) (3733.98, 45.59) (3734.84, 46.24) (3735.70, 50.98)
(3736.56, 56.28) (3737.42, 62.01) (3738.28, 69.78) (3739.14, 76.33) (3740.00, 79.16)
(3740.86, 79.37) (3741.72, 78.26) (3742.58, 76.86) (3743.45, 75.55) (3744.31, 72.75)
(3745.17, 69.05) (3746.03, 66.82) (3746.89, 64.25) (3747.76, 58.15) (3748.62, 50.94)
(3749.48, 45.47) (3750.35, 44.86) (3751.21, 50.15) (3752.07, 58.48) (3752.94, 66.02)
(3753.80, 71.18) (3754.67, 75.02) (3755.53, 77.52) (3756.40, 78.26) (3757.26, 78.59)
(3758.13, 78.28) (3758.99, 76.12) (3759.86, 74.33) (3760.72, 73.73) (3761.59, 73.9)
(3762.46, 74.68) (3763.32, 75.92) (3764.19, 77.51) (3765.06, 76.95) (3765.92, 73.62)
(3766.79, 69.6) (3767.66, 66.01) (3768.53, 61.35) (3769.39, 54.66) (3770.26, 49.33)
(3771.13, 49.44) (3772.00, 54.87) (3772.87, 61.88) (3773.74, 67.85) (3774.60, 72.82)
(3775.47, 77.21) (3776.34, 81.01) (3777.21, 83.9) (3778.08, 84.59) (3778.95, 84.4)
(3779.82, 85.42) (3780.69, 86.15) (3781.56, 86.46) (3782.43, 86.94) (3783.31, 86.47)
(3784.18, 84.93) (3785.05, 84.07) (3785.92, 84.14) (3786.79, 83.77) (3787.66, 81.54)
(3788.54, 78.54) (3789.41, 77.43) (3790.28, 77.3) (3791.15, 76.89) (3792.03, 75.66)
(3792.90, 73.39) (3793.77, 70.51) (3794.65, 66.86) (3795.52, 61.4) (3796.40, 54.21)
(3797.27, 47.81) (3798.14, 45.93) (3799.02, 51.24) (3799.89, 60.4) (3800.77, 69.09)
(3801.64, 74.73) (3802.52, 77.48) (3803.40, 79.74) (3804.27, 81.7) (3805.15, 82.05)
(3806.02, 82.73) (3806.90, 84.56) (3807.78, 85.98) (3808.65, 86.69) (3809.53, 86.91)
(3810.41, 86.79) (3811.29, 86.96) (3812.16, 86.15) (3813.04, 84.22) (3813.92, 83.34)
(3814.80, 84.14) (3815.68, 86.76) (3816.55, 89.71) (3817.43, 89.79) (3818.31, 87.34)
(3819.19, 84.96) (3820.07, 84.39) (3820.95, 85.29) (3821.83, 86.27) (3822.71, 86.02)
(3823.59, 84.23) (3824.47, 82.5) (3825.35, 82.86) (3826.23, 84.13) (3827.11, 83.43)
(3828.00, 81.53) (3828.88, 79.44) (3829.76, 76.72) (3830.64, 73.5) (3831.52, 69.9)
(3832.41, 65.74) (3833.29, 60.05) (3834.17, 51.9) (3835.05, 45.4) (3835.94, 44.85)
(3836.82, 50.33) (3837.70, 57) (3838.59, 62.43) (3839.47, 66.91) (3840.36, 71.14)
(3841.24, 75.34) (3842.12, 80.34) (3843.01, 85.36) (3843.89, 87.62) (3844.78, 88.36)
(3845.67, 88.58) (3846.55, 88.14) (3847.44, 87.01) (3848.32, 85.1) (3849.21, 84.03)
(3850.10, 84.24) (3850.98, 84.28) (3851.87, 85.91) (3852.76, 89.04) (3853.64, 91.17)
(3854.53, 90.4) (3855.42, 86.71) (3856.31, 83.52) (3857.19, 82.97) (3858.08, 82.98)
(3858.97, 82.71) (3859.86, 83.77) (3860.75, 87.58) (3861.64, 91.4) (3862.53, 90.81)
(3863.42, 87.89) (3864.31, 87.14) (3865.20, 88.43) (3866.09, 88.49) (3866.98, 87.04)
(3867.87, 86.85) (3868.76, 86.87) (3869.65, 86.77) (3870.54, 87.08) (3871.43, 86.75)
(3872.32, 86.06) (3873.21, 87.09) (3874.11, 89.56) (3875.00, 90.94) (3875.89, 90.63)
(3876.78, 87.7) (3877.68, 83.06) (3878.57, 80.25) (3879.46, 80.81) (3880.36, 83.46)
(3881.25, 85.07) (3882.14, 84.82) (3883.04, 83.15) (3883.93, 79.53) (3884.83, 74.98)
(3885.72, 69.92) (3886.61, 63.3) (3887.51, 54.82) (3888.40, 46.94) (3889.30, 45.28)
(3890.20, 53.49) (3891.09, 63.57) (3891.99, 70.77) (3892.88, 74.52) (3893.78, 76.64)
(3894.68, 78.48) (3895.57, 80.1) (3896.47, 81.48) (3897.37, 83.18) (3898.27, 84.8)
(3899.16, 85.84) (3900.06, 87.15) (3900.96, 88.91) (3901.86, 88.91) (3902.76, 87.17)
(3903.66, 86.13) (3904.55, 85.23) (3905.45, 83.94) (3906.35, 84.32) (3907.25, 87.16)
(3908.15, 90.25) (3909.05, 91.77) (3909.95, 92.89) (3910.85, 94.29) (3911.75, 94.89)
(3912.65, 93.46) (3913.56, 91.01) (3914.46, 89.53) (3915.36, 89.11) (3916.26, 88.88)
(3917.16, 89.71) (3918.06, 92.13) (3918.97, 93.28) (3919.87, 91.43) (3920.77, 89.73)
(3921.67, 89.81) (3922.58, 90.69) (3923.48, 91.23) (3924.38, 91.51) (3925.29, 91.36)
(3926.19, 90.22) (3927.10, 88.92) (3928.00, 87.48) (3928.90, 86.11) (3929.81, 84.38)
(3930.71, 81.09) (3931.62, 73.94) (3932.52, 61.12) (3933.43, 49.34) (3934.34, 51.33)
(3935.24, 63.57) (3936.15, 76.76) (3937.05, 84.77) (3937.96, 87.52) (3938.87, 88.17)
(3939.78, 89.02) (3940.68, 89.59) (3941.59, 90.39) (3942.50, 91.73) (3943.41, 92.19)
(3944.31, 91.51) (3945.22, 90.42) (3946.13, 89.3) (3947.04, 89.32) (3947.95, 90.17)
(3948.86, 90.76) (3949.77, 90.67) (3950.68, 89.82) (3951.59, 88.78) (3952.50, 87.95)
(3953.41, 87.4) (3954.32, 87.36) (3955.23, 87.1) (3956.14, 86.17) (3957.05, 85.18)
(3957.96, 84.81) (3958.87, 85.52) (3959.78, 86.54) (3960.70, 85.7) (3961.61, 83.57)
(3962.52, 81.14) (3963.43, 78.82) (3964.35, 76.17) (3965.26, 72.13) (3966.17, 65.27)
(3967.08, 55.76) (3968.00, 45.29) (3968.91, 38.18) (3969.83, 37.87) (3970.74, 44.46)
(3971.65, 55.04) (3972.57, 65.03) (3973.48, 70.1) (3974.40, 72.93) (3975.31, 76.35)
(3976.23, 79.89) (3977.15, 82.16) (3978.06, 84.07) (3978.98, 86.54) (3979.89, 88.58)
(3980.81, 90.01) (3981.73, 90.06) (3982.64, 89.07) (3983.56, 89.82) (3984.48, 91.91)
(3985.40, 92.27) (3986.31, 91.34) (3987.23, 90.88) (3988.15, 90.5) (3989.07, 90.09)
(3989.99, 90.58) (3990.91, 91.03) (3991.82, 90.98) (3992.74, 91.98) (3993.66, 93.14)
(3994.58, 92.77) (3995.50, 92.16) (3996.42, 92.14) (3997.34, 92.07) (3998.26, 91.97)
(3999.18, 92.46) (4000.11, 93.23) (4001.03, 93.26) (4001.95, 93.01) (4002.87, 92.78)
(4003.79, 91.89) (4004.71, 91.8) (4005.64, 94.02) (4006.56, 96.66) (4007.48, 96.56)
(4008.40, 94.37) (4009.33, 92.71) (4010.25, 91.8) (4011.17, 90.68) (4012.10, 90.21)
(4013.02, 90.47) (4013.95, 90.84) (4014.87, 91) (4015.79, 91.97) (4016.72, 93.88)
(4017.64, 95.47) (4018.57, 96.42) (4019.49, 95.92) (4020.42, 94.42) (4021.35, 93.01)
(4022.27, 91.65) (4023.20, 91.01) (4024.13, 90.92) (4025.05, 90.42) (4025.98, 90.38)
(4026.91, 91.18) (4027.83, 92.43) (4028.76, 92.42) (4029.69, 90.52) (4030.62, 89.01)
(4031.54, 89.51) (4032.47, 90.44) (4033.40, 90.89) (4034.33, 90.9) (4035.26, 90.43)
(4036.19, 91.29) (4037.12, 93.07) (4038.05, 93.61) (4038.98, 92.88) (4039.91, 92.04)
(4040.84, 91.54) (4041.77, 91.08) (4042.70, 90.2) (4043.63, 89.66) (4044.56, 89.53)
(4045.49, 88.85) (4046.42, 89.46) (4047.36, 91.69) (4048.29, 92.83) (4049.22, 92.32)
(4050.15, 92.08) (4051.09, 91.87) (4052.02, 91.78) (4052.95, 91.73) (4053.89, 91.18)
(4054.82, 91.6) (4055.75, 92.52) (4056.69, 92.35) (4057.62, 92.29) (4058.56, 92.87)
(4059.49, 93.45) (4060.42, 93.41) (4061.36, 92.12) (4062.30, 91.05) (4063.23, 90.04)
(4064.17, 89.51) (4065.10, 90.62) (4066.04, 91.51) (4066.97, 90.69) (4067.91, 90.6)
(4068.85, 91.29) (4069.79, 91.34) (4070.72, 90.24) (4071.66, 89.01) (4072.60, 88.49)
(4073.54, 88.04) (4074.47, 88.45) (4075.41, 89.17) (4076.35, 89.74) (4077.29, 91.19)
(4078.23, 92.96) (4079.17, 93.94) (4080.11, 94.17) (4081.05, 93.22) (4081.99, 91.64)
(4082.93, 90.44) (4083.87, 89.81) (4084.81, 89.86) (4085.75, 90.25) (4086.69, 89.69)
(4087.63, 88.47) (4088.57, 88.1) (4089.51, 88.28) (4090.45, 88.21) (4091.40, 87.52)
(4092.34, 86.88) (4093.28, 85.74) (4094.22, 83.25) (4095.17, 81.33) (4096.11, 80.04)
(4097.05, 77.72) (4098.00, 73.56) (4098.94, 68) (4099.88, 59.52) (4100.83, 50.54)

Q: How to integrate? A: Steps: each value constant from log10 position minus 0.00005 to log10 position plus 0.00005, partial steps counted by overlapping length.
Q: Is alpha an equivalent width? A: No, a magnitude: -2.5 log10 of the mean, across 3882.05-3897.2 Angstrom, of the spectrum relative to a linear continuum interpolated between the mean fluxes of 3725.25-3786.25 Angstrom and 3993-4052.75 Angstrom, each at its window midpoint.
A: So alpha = 0.17 mag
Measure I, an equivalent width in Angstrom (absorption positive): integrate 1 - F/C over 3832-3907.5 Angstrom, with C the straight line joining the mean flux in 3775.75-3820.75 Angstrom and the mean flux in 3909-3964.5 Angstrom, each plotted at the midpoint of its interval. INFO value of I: 2.93 Angstrom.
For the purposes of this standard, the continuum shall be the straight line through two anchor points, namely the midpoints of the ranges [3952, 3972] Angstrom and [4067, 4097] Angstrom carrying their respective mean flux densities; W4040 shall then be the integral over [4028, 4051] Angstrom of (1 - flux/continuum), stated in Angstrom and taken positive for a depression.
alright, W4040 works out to -2.2 Angstrom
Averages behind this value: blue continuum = 72.7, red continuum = 88.9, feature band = 91.1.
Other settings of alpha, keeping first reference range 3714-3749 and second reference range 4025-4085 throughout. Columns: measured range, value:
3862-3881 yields -0.14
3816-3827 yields -0.19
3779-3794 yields -0.17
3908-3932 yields -0.12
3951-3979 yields 0.13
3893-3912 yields -0.10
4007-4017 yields -0.05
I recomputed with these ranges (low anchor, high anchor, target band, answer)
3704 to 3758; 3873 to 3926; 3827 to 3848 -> 1.3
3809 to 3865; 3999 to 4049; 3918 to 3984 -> 5.1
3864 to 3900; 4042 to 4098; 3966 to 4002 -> 1.7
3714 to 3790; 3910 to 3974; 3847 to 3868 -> -2.9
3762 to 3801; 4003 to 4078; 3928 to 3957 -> 0.2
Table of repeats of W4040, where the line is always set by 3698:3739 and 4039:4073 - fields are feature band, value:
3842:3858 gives -2.6 Angstrom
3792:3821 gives -2.6 Angstrom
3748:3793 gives -3.4 Angstrom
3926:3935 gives 0.7 Angstrom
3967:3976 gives 2.9 Angstrom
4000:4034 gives -1.7 Angstrom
